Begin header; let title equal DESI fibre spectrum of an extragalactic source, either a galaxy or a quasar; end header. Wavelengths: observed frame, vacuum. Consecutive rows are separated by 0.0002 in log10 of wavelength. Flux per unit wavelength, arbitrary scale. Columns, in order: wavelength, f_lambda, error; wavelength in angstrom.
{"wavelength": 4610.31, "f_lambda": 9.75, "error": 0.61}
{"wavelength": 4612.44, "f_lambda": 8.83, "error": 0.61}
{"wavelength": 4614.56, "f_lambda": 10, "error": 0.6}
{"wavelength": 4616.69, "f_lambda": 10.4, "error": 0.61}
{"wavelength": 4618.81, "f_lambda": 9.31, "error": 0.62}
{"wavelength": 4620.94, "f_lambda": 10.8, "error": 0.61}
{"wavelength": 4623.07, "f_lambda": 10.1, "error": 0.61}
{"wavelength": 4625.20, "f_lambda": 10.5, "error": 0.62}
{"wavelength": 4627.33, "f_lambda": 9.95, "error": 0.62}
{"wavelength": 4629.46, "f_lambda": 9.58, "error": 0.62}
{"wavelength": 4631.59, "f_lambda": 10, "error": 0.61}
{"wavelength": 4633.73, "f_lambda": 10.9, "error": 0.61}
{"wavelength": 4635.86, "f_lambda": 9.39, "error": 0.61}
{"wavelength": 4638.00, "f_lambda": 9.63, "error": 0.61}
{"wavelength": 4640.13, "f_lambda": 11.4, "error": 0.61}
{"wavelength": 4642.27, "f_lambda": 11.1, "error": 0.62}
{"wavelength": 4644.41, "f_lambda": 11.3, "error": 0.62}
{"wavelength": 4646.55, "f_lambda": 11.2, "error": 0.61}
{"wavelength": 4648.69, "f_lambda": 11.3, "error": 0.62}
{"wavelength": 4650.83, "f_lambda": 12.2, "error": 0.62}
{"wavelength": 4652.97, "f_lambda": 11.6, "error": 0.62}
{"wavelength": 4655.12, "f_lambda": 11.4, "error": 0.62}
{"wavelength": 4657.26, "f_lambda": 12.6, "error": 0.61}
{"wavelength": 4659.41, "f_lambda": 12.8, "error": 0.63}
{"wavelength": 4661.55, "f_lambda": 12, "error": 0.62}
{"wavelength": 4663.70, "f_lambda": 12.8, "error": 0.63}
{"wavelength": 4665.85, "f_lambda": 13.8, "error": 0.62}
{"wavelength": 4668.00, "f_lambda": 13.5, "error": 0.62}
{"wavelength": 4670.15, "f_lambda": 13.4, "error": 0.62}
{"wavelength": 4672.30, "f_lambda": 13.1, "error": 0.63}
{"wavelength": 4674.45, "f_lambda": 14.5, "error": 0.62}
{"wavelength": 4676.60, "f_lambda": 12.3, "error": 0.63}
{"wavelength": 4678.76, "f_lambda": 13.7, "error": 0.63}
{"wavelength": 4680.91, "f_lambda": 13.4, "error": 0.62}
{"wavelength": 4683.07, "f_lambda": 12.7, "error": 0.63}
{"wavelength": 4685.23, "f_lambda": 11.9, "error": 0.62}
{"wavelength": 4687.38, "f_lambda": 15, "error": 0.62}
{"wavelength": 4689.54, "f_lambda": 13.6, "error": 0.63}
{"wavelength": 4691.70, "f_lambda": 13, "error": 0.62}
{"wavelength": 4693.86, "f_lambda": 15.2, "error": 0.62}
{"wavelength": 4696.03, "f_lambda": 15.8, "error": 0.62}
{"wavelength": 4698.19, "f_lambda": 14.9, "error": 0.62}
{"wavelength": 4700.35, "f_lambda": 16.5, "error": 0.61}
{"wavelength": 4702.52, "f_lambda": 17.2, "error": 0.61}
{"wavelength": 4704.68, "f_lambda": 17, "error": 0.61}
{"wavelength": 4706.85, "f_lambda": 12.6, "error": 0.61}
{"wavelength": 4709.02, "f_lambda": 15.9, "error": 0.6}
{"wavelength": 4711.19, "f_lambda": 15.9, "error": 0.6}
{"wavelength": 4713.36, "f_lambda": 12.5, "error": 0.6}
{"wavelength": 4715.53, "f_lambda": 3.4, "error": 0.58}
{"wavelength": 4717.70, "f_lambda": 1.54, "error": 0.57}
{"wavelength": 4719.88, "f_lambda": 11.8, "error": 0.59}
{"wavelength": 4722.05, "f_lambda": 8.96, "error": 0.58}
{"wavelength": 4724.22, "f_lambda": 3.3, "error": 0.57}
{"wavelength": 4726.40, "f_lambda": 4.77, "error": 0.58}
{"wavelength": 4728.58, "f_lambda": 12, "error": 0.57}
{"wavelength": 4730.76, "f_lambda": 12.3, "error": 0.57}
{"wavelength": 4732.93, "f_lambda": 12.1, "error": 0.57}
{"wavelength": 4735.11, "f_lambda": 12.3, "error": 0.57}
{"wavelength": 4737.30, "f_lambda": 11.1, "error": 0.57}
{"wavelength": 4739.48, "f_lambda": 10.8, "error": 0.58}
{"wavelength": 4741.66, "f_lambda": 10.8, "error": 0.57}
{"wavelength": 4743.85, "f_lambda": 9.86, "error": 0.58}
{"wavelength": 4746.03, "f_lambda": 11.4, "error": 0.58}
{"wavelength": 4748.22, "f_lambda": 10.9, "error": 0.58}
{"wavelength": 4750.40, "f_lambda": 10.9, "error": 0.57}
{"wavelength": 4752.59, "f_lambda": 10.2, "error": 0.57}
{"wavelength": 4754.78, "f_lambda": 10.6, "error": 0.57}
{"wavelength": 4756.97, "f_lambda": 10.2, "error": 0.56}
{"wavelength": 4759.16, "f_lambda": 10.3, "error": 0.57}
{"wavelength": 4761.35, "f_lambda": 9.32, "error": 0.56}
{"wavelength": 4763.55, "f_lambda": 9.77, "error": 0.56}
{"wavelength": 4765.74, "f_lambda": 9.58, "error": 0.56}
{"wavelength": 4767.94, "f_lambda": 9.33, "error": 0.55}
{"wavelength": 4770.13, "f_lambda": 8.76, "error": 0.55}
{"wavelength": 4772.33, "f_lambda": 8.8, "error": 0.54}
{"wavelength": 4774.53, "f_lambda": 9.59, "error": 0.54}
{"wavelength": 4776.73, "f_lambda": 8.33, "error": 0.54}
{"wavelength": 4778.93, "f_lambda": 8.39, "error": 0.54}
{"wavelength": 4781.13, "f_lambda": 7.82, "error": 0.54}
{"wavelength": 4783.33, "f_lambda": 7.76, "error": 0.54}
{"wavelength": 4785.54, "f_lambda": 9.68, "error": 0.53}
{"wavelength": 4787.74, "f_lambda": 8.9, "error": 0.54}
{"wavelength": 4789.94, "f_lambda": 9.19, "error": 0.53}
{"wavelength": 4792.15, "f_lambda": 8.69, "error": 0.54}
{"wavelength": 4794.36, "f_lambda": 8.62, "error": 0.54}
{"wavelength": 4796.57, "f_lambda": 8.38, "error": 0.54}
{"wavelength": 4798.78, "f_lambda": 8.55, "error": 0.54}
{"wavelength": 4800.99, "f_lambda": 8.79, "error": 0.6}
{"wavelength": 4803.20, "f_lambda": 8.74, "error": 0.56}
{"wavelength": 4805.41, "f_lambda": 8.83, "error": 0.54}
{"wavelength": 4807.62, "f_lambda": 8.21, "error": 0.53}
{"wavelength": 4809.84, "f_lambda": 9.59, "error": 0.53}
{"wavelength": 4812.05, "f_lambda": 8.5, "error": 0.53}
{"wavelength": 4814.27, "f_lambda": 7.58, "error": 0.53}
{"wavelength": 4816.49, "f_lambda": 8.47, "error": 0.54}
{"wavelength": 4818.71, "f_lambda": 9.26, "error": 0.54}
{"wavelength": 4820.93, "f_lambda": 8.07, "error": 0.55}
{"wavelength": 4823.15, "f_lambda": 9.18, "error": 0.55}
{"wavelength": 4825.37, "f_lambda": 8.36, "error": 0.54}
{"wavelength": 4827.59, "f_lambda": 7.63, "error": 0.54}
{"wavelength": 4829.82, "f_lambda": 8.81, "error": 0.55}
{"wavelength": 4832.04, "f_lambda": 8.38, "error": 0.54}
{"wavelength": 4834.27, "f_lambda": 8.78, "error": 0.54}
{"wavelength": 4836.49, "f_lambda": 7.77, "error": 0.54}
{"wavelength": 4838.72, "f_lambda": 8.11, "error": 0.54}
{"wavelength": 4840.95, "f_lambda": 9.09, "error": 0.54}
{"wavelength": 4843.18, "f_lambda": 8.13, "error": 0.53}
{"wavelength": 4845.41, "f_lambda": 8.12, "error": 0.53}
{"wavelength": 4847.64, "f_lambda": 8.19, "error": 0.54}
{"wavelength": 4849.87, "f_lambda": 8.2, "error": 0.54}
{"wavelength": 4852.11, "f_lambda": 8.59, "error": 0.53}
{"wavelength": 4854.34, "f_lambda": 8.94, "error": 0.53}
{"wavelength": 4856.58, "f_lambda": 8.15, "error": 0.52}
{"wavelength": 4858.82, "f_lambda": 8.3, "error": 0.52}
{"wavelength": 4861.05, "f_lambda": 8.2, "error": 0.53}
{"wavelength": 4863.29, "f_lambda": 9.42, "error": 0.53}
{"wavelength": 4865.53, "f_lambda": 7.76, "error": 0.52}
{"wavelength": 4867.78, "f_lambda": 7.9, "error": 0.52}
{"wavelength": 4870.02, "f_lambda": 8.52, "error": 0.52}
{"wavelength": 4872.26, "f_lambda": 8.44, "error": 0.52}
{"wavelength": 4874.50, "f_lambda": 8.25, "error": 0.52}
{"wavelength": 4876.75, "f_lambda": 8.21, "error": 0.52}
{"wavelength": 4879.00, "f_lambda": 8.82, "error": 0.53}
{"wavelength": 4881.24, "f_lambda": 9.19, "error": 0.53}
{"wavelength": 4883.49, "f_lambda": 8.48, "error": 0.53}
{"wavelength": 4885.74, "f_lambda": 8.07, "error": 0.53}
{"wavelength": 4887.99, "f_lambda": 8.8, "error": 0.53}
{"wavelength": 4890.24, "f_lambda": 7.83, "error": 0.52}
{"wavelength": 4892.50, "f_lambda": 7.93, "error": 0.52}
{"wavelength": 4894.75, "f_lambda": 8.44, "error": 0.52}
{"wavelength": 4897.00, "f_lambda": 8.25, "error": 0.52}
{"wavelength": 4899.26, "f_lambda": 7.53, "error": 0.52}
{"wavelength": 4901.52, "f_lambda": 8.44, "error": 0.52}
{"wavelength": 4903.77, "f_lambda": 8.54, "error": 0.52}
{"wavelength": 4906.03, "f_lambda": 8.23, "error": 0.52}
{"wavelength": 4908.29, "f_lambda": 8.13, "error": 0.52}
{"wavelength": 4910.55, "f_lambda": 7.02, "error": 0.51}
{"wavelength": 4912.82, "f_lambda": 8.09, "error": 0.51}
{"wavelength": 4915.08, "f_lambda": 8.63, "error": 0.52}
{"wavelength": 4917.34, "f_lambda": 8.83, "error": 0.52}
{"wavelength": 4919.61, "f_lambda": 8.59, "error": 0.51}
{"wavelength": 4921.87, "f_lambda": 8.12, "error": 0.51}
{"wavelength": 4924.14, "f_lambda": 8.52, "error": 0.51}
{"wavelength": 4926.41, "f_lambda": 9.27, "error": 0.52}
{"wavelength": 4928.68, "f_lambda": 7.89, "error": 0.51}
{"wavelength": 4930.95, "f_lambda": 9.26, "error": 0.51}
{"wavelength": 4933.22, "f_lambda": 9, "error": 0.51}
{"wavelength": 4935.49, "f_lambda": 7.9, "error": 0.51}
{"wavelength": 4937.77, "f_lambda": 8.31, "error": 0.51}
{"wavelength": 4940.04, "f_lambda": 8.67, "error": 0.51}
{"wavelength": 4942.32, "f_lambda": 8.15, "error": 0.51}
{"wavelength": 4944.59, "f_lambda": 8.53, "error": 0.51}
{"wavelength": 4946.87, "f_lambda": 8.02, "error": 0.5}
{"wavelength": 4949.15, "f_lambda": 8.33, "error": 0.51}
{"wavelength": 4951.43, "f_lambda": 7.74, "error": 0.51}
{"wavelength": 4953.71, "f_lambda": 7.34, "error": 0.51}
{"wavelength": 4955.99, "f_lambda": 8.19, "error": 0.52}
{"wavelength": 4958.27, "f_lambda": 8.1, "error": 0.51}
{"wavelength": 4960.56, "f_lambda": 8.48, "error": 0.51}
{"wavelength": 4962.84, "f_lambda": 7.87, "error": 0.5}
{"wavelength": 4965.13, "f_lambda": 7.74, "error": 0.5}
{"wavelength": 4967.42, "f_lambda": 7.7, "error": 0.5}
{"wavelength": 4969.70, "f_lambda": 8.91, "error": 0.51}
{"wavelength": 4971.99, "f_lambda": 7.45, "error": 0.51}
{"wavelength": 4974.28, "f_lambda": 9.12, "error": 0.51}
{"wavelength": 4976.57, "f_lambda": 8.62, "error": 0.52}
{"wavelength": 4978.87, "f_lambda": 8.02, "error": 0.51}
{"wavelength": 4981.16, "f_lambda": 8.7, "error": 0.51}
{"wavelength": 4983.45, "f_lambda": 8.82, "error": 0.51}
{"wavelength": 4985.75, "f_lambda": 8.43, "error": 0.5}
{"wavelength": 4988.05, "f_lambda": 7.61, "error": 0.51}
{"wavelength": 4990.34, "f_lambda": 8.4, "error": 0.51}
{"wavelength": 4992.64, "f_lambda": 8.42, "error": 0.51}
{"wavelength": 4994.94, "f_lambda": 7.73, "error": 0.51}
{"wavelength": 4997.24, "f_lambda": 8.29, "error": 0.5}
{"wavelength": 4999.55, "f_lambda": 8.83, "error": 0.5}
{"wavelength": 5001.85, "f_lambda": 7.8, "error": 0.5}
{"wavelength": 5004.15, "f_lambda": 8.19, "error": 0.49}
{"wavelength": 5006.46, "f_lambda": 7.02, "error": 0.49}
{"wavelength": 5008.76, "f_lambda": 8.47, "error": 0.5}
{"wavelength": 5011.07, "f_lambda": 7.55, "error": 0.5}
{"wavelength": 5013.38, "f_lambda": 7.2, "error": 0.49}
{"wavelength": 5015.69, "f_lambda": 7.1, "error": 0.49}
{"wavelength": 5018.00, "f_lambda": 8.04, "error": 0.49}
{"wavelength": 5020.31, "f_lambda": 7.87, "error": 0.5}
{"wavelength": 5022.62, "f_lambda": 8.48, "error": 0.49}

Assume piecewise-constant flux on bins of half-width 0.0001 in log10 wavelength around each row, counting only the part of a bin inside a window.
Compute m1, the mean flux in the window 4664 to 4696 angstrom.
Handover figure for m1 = 13.6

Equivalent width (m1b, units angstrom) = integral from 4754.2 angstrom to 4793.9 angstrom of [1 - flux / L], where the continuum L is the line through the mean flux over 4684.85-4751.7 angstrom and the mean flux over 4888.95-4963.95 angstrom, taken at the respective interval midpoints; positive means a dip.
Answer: 6.2 angstrom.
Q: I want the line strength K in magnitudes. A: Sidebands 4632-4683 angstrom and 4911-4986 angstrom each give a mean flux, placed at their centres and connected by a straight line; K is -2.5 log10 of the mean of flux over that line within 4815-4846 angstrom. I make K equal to 0.17 mag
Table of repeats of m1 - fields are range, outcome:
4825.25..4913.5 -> 8.3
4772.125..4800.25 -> 8.67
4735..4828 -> 9.28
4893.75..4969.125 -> 8.24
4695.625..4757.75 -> 11.2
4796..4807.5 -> 8.64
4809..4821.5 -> 8.58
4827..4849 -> 8.32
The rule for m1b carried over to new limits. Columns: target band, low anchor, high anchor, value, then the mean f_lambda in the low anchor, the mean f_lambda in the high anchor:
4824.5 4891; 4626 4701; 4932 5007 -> 9.35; 12.5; 8.21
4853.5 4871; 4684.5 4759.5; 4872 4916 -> 0.97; 11.6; 8.26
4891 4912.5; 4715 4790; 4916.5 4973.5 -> 1.16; 9.33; 8.28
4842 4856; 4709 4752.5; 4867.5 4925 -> 0.68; 9.99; 8.31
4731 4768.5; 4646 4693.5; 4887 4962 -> 2.70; 12.9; 8.27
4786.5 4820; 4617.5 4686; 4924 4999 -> 4.48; 11.7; 8.29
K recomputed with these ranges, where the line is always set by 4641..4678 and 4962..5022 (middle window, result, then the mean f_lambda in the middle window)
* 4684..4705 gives -0.24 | 14.9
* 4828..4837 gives 0.20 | 8.42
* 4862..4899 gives 0.14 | 8.37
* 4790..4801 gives 0.23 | 8.64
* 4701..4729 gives 0.11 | 10.6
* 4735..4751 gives 0.04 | 10.9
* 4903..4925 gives 0.10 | 8.26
